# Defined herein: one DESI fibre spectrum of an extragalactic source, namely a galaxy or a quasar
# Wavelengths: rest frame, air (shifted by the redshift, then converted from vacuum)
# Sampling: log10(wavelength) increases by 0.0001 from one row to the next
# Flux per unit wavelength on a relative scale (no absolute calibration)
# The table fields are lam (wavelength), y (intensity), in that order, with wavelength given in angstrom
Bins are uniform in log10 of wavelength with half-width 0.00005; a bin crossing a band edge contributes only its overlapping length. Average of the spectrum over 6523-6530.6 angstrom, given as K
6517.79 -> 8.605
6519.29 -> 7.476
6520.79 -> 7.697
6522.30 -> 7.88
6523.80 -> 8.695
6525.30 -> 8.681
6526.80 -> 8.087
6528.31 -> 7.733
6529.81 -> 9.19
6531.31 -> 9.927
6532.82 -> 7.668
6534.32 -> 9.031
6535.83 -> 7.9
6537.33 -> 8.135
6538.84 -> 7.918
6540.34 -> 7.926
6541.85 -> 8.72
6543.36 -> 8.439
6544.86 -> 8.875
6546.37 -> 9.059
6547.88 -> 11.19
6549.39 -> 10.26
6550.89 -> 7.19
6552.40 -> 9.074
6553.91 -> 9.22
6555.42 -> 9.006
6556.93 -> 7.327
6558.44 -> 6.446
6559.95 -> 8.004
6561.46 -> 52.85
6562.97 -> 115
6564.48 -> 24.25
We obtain 8.49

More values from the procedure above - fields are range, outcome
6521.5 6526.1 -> 8.41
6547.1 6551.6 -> 9.57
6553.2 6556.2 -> 9.09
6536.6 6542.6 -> 8.17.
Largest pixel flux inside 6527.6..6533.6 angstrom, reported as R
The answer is 9.927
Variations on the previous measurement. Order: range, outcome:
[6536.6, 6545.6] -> 8.875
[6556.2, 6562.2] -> 52.85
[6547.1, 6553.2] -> 11.19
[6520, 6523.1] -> 7.88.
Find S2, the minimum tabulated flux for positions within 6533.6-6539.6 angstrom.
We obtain 7.9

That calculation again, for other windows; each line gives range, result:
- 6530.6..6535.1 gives 7.668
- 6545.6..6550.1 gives 9.059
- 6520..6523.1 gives 7.697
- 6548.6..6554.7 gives 7.19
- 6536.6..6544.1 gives 7.918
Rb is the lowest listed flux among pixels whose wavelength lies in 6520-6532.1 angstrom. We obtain 7.697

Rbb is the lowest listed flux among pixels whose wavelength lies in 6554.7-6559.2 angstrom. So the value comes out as 6.446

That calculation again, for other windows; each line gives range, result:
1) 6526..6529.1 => 7.733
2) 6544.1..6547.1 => 8.875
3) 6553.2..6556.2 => 9.006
